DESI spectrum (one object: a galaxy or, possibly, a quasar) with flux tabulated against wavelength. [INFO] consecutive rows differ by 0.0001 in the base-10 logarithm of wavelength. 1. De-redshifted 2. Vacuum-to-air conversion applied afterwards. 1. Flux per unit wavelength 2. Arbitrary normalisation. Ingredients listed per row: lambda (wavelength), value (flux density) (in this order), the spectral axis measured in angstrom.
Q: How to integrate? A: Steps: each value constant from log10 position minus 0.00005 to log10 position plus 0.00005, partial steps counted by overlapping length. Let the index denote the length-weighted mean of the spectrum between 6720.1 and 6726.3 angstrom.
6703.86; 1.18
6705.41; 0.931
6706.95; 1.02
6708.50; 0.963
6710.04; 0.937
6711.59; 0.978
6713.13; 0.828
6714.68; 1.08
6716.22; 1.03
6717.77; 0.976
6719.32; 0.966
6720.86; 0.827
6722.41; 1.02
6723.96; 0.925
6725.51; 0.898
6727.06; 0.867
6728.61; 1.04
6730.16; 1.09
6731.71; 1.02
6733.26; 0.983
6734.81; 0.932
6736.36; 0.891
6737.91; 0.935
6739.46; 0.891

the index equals 0.917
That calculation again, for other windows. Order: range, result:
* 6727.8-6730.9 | 1.06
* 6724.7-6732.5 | 0.982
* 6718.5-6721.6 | 0.9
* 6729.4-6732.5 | 1.05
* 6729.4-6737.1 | 0.984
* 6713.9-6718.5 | 1.03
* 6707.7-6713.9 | 0.927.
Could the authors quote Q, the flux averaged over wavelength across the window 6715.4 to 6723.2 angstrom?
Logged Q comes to 0.965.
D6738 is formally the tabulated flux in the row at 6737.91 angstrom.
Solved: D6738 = 0.935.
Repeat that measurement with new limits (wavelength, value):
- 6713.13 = 0.828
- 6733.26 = 0.983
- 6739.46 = 0.891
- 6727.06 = 0.867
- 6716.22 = 1.03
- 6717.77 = 0.976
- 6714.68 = 1.08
